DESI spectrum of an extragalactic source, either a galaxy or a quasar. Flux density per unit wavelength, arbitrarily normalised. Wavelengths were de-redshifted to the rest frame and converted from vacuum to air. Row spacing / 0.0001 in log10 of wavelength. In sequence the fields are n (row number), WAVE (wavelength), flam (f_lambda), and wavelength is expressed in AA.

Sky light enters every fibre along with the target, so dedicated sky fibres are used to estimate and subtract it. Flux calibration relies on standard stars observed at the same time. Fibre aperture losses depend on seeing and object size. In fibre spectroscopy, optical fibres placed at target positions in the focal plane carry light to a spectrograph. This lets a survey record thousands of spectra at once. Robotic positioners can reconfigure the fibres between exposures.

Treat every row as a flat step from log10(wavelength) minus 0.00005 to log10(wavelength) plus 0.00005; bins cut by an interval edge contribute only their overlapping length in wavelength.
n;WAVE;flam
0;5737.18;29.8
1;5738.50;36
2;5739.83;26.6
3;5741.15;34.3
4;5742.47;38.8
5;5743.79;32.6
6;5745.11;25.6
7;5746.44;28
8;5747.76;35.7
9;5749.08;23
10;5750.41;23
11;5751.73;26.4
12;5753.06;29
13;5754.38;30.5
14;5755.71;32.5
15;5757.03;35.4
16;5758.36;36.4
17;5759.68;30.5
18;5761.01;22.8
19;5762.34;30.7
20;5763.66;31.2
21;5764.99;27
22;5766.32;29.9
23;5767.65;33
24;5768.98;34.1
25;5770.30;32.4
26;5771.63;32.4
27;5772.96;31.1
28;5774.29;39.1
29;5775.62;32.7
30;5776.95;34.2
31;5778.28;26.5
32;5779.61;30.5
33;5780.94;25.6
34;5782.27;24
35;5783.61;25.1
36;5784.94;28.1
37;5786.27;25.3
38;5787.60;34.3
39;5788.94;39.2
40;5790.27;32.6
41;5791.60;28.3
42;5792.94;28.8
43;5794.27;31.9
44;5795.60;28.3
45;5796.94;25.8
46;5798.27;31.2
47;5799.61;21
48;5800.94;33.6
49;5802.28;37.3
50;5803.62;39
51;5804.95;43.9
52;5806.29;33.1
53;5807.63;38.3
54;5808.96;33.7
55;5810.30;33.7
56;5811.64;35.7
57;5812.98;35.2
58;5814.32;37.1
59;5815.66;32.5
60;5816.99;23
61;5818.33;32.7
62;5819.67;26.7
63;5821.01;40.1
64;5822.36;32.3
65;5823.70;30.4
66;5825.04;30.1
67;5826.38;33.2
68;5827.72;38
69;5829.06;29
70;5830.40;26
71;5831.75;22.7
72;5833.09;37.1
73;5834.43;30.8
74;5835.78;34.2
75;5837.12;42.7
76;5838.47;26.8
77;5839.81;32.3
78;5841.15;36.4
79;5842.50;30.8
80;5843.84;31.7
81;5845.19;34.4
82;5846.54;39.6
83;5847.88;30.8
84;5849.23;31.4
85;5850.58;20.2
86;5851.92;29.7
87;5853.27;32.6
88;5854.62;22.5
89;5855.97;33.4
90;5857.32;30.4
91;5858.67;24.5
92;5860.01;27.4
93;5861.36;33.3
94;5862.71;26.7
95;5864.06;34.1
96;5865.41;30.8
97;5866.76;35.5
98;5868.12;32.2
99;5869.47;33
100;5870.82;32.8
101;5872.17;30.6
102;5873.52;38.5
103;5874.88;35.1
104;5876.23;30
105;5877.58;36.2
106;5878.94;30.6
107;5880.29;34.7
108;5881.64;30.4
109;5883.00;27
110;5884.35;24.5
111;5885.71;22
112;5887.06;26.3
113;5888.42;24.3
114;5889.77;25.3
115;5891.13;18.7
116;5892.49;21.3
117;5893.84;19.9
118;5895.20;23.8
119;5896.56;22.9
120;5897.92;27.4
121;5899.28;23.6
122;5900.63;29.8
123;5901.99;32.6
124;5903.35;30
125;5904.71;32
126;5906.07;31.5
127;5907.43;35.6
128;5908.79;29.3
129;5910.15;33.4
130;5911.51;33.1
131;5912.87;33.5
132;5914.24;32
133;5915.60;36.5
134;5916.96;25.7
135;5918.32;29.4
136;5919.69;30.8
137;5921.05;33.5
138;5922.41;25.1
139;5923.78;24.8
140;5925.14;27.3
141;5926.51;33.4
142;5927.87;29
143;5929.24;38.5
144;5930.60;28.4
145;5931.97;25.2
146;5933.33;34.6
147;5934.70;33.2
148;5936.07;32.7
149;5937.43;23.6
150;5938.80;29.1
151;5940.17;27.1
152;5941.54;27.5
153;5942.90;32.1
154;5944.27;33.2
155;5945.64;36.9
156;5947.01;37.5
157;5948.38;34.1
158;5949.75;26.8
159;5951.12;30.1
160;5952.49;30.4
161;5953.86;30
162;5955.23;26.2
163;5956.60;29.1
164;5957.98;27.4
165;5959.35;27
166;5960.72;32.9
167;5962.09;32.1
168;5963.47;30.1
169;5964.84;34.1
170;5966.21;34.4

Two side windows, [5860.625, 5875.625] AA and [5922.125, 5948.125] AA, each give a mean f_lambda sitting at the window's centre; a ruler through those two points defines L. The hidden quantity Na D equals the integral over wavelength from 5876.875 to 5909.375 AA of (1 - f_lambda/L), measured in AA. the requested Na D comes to 4.6 AA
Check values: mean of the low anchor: 32.9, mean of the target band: 27.5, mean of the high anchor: 30.6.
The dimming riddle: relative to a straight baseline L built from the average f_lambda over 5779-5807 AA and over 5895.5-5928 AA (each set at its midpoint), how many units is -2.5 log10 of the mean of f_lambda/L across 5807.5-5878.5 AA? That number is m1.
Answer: -0.05 mag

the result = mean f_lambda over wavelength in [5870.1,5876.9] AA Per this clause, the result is 33.4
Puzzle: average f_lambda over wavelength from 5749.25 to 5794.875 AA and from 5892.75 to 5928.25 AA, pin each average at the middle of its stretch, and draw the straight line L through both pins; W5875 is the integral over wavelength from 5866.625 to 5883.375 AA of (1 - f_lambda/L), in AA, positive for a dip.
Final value -1.82 AA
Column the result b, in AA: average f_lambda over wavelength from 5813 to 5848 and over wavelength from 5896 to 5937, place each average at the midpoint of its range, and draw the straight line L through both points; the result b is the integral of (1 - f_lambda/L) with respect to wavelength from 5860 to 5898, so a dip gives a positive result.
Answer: 3.1 AA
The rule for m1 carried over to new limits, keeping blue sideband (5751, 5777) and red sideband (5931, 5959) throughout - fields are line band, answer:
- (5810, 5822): -0.06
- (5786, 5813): -0.06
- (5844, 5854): -0.01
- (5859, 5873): -0.03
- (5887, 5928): 0.08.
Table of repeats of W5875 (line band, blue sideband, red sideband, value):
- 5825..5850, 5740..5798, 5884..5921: -2.9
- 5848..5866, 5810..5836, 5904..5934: 1.5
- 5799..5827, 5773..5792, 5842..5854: -2.4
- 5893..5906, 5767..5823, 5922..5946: 1.5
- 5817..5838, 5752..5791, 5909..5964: -0.9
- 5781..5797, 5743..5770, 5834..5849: 1.1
